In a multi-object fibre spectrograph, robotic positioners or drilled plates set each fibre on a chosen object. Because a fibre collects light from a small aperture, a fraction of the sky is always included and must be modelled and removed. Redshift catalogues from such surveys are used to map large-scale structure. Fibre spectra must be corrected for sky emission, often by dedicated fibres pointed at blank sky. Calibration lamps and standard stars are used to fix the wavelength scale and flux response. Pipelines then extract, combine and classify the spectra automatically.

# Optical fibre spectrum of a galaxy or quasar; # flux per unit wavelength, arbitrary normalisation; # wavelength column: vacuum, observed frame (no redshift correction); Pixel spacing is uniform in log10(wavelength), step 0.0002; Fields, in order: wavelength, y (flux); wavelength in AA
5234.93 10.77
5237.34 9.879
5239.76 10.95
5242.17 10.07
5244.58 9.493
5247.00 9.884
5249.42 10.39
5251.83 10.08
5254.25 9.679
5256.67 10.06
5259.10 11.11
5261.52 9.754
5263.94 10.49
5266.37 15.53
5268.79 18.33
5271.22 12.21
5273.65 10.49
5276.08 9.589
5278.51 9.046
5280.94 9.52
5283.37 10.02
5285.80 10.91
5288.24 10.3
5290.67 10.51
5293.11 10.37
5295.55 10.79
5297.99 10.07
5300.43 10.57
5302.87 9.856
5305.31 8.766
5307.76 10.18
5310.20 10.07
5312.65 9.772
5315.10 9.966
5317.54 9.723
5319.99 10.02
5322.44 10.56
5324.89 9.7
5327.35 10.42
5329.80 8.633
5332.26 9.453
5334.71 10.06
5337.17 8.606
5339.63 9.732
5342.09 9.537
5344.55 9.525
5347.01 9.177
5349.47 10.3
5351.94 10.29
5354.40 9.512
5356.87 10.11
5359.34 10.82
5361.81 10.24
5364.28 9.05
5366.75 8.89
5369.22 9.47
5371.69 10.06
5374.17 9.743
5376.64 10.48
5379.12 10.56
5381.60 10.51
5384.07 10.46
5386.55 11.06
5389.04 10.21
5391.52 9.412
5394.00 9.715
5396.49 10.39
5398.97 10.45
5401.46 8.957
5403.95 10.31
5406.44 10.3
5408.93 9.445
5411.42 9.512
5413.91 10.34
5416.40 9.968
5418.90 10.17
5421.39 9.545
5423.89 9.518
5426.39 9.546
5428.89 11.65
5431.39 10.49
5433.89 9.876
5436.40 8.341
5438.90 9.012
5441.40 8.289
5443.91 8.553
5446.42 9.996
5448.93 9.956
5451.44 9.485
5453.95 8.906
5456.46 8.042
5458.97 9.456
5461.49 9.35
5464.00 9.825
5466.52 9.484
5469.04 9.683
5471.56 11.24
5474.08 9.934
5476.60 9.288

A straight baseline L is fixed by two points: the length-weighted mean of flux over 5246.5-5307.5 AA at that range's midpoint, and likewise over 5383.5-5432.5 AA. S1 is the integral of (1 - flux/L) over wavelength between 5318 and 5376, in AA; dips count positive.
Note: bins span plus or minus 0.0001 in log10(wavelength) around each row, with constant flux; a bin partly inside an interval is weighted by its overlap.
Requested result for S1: 3.5 AA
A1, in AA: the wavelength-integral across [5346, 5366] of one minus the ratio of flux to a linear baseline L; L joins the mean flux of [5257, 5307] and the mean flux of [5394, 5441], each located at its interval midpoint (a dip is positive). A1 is 0.8 AA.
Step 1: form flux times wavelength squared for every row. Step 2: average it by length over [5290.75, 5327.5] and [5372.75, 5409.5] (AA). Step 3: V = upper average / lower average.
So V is 1.0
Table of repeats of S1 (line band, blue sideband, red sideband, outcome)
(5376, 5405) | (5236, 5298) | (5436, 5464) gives -1.70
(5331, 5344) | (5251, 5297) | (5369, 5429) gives 1.28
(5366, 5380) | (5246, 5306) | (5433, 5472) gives 0.10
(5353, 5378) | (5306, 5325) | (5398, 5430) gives 0.33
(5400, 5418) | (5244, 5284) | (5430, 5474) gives -0.12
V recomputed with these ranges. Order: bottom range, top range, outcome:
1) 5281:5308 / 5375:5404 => 1.04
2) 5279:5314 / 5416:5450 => 1.00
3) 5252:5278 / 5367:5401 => 0.91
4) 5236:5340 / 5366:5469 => 0.99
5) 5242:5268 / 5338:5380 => 0.95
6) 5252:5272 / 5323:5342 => 0.81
